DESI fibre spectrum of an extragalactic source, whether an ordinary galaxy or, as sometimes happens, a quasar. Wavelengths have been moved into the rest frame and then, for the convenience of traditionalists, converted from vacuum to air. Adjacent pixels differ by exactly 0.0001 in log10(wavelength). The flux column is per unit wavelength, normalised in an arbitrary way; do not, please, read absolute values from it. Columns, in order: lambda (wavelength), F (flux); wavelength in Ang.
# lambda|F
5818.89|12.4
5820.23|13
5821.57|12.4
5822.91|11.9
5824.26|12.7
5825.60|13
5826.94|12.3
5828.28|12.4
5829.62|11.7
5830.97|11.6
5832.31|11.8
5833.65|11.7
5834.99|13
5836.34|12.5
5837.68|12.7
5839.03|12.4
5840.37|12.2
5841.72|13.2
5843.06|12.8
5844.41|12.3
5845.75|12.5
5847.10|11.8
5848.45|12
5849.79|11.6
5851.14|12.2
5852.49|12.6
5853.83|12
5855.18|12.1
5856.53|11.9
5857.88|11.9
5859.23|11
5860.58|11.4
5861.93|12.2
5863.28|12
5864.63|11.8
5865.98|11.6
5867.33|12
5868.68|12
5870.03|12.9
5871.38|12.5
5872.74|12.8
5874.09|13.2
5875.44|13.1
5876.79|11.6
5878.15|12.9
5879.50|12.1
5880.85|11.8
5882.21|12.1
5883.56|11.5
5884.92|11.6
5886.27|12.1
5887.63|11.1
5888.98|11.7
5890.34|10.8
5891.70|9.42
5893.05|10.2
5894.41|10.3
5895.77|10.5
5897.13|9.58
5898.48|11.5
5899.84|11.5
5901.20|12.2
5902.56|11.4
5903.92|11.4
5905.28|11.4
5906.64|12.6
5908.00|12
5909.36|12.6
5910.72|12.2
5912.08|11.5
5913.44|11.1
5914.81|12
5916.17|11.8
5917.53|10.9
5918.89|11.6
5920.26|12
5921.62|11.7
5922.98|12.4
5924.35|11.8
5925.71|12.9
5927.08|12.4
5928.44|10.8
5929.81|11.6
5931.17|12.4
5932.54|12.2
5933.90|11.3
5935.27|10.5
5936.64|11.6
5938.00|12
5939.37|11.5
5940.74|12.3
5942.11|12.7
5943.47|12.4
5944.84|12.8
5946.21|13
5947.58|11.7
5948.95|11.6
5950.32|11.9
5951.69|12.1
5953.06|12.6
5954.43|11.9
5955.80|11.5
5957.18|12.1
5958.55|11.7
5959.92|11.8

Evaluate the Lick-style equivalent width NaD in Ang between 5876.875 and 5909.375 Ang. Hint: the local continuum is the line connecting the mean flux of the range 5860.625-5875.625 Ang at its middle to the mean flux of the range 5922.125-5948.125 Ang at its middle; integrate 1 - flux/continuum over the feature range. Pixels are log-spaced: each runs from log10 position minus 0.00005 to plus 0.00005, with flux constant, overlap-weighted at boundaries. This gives 2.1 Ang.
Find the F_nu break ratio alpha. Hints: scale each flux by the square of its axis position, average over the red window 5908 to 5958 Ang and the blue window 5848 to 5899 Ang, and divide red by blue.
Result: 1.04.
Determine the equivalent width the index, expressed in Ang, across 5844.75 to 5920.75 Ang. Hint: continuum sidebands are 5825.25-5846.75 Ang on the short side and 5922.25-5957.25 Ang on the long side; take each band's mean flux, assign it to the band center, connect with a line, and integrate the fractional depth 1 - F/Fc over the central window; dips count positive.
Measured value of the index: 2.8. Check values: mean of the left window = 12.4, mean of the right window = 12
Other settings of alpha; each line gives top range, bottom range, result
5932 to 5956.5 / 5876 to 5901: 1.08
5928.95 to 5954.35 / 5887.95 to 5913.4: 1.08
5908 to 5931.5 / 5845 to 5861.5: 1.02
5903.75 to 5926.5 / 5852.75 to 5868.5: 1.02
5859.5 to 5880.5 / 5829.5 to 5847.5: 1.00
